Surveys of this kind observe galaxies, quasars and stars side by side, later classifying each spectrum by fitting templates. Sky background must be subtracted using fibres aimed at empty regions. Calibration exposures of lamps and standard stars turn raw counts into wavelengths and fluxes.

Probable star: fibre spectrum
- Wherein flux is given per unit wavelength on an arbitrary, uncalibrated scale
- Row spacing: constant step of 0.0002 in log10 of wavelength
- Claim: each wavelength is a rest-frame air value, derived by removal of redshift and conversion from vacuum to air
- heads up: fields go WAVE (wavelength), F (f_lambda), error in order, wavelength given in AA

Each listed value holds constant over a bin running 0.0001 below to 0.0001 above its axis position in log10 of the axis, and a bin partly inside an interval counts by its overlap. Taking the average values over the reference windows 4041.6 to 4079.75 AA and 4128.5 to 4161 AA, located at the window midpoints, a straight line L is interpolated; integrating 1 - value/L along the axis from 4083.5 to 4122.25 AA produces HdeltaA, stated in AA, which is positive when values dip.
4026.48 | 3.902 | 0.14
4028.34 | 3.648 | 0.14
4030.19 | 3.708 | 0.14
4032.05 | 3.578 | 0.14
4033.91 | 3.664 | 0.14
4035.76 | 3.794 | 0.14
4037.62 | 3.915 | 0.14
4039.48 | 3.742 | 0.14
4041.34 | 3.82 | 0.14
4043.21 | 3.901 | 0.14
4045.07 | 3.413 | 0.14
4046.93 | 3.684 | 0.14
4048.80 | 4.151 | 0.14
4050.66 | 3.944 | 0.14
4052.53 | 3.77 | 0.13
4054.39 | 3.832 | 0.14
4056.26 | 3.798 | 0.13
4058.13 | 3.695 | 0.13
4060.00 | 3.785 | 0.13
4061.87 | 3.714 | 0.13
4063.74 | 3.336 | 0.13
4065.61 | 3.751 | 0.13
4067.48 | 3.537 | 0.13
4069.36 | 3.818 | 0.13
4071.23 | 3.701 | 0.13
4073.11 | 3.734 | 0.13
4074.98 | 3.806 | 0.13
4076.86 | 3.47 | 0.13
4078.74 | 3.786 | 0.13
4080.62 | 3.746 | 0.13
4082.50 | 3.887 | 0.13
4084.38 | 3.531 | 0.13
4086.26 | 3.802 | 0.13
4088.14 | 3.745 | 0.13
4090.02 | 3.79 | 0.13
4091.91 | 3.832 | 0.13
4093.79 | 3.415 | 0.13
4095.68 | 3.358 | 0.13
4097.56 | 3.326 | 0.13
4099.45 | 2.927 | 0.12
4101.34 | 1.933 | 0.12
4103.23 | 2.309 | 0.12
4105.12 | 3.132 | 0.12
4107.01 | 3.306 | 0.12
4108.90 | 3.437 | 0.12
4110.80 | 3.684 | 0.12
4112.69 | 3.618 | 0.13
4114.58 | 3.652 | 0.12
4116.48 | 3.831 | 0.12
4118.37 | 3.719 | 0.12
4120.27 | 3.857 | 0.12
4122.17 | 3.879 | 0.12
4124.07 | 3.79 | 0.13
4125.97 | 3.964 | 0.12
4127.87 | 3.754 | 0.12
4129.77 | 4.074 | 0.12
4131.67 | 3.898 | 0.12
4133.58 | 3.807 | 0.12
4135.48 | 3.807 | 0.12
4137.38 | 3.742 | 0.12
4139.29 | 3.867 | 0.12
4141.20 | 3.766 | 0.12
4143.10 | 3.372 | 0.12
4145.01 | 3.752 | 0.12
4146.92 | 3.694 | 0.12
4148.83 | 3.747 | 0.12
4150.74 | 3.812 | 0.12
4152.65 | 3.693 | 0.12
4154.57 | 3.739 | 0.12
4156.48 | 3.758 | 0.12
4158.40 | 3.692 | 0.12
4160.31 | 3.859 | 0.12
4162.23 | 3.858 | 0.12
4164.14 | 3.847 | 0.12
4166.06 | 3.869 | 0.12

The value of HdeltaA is 3.39 AA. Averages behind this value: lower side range 3.73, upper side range 3.77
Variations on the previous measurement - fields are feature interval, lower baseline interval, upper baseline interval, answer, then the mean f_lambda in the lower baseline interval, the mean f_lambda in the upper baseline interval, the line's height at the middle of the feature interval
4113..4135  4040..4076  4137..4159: -0.6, 3.75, 3.72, 3.73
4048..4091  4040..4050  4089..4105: -3.4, 3.79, 3.11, 3.47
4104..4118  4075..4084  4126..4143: 1.0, 3.72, 3.82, 3.78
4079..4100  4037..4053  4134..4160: 1.0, 3.81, 3.73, 3.78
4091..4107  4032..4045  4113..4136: 3.2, 3.76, 3.83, 3.81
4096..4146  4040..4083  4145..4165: 2.8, 3.74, 3.77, 3.76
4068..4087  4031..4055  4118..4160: 0.3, 3.78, 3.78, 3.78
